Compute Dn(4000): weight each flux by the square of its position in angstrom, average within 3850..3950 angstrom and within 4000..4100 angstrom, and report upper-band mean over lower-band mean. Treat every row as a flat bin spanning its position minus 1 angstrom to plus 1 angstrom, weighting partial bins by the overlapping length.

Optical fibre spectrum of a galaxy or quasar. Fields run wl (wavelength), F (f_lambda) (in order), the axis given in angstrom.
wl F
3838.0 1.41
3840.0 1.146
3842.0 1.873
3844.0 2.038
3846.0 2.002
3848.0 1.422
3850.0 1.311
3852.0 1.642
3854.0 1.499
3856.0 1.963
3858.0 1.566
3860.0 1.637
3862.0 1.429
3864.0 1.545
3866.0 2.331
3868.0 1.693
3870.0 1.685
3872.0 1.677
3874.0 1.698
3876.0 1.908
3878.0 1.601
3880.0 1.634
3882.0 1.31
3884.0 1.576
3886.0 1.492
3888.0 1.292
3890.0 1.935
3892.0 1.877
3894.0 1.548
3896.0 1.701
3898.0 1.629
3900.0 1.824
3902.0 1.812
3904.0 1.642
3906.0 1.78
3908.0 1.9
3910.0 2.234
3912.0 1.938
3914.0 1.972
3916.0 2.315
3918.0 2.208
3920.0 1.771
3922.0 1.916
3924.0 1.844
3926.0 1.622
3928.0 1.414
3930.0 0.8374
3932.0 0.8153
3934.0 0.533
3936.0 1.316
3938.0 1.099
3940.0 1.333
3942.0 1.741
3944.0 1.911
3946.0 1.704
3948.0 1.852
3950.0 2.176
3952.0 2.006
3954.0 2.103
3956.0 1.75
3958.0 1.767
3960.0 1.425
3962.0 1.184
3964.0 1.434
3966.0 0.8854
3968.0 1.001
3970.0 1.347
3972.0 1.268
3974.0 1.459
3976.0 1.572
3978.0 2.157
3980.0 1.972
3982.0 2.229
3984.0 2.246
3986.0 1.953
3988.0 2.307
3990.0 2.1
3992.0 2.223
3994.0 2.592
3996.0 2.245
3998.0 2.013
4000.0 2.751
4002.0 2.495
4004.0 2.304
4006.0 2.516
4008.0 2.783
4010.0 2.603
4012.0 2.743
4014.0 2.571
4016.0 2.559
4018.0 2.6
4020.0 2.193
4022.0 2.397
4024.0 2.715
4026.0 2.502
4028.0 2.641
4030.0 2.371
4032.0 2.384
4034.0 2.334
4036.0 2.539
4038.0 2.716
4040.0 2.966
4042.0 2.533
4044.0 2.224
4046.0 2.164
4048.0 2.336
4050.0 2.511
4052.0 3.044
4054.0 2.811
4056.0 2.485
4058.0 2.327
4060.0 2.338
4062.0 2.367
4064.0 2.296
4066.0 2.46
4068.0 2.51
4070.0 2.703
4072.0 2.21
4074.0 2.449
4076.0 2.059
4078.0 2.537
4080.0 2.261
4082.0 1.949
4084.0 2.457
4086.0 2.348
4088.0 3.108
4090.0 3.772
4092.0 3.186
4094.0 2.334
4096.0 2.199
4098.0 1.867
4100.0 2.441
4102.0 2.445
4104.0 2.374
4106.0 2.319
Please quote 1.63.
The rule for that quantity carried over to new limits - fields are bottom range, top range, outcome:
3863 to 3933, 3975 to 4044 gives 1.49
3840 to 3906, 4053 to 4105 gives 1.64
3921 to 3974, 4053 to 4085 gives 1.72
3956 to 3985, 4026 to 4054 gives 1.66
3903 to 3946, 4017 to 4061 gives 1.63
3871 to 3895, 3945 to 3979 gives 1.02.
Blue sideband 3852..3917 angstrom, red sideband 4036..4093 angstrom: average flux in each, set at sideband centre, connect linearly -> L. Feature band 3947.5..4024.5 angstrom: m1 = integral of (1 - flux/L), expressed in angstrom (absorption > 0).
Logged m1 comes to 4.96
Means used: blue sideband 1.74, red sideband 2.54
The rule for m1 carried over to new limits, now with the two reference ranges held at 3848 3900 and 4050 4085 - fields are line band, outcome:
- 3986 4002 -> -1.31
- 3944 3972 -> 5.54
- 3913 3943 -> 5.50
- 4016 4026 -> -1.10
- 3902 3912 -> -0.59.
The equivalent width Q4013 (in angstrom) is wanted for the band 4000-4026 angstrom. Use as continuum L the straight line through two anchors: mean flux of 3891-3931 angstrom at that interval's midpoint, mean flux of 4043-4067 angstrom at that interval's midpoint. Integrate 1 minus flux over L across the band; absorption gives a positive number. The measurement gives -3.4 angstrom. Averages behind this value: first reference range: 1.79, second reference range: 2.45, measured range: 2.55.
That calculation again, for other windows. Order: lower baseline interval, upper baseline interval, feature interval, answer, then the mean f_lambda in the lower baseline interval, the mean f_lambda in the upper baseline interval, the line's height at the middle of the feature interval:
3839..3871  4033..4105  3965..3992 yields 5.1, 1.67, 2.49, 2.15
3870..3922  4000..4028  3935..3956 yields 3.8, 1.77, 2.55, 2.1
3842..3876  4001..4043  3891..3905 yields 1.4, 1.71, 2.55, 1.91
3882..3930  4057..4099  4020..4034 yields -1.3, 1.76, 2.46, 2.26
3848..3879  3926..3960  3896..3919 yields -4.9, 1.67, 1.52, 1.59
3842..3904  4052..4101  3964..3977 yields 5.0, 1.68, 2.49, 2.07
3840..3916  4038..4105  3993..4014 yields -2.7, 1.72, 2.49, 2.22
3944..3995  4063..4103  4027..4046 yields -2.7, 1.79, 2.48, 2.2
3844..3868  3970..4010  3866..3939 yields 7.6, 1.68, 2.16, 1.85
